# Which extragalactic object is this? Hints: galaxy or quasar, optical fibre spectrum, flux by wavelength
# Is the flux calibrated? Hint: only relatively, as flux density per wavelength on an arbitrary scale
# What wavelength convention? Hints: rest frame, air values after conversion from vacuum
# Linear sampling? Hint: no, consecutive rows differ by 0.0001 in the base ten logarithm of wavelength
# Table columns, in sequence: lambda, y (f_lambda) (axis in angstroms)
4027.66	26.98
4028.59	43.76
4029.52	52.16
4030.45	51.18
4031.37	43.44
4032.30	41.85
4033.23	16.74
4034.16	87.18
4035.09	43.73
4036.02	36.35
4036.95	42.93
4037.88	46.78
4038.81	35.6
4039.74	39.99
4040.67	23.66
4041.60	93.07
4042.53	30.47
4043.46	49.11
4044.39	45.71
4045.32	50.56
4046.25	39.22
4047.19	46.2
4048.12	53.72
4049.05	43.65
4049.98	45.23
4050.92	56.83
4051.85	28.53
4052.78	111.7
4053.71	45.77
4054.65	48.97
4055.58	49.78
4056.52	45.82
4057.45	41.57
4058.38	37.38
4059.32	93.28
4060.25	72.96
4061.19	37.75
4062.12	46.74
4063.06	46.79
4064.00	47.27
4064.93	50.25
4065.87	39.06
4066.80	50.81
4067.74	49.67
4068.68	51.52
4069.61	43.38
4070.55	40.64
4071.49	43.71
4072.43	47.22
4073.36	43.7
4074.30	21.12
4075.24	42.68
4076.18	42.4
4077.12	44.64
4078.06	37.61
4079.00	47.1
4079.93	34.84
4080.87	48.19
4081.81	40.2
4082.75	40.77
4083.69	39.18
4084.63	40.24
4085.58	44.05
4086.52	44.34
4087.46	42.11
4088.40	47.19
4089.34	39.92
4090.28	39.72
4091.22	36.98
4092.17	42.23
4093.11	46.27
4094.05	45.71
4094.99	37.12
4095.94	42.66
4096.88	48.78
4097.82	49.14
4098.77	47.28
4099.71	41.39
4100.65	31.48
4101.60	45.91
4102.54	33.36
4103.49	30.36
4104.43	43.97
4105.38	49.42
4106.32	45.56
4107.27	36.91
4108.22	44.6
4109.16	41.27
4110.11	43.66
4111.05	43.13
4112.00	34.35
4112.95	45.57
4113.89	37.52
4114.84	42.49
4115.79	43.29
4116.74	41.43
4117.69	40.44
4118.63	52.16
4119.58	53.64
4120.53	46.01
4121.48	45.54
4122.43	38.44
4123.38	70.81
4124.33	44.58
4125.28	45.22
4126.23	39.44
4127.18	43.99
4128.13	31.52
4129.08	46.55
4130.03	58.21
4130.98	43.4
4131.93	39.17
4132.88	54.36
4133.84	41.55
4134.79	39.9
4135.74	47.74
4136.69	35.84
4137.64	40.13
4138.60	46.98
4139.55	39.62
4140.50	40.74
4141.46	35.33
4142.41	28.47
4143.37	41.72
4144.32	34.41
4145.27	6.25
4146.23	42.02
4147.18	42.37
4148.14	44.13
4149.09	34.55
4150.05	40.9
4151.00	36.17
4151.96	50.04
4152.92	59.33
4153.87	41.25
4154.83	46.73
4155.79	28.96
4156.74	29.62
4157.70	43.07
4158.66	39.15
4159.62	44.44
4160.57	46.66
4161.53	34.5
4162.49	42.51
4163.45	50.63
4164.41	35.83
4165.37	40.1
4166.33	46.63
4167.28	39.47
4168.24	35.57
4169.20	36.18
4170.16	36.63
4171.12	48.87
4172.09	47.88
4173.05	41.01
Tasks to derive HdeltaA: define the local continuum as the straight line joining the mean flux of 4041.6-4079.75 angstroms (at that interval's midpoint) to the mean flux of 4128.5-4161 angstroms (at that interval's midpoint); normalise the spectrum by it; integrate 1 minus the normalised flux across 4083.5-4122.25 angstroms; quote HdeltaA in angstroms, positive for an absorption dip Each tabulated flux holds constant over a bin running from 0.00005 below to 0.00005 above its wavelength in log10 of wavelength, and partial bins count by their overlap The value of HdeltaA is 1.6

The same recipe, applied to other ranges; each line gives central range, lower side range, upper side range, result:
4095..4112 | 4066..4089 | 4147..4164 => 0.2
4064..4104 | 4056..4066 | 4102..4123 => 4.2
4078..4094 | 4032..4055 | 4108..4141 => 1.4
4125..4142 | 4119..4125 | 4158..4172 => 1.7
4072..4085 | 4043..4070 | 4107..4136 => 2.1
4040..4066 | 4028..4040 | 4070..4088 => -4.6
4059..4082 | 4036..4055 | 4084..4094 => -0.6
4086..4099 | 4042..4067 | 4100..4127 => 0.6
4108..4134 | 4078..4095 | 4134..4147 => -4.0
